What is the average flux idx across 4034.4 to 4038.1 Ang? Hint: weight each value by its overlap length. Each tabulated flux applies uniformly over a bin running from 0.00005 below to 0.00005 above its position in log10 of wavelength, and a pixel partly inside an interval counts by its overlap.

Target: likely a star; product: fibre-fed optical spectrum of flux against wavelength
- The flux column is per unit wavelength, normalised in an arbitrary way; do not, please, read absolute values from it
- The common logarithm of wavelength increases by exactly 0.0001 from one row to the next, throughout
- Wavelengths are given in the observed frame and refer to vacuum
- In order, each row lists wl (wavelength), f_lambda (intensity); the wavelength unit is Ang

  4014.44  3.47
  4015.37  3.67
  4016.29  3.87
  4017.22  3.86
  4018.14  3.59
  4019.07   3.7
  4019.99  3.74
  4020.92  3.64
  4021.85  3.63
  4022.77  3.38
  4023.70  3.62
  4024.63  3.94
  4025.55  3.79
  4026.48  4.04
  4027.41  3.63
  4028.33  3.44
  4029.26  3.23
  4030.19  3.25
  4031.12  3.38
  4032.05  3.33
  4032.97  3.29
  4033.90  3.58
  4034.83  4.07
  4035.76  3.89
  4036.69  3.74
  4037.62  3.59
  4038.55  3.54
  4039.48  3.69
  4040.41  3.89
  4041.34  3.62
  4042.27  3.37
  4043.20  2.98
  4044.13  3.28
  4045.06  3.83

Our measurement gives 3.82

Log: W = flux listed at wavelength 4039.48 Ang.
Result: 3.69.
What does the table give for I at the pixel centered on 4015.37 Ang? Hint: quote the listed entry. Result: 3.67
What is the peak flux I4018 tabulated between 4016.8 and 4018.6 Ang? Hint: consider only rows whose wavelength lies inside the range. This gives 3.86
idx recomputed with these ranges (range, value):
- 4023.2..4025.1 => 3.77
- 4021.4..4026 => 3.68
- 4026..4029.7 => 3.59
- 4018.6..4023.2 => 3.62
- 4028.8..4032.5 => 3.29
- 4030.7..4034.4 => 3.41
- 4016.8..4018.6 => 3.73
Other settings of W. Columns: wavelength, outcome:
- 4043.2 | 2.98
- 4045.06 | 3.83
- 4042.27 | 3.37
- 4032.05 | 3.33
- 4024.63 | 3.94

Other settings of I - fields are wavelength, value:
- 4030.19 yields 3.25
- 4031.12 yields 3.38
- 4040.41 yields 3.89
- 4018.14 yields 3.59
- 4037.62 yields 3.59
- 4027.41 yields 3.63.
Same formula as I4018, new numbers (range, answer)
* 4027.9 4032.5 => 3.44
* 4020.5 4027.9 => 4.04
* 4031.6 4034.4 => 3.58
